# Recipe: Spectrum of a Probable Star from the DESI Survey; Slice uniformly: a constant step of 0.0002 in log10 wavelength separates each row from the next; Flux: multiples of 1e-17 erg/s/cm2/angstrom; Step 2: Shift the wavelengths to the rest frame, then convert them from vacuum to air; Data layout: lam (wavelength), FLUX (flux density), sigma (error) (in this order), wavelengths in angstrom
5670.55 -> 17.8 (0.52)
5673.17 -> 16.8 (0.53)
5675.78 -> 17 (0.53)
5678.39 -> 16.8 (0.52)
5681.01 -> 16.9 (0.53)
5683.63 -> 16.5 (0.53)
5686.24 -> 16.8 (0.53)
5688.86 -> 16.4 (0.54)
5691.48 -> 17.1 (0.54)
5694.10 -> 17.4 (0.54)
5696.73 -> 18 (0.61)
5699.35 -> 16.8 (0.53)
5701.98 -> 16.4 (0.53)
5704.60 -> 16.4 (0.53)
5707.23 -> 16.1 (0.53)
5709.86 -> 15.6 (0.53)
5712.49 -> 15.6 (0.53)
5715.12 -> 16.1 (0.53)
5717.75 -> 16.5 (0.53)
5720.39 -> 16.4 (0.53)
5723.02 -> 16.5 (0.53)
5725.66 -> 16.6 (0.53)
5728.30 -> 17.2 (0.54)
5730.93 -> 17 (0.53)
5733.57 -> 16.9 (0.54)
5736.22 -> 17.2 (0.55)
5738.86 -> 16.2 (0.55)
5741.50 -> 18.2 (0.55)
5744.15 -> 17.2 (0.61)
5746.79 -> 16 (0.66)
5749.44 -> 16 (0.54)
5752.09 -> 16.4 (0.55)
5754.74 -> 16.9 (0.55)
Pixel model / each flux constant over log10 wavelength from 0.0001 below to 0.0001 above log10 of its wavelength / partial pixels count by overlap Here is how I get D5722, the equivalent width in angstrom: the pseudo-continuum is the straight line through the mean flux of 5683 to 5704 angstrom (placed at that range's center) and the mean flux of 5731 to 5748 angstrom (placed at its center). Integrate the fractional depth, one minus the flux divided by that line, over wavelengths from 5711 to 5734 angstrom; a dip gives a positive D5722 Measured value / 0.6 angstrom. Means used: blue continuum 16.9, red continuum 17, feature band 16.5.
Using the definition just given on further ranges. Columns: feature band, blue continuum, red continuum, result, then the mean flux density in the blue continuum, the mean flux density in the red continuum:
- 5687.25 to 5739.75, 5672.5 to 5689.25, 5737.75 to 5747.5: 0.8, 16.8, 17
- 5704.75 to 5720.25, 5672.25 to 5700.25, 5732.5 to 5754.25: 0.8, 17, 16.8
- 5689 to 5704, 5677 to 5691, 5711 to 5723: -0.5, 16.7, 16.2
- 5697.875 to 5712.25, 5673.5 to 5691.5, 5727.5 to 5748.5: 0.5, 16.8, 17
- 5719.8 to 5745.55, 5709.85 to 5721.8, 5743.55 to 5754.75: -1.1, 16.1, 16.4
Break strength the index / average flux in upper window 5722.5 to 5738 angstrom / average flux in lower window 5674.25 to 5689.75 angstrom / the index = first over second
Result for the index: 1.01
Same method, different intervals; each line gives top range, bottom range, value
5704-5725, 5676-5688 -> 0.96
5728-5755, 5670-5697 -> 0.99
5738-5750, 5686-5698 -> 0.98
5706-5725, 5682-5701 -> 0.95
